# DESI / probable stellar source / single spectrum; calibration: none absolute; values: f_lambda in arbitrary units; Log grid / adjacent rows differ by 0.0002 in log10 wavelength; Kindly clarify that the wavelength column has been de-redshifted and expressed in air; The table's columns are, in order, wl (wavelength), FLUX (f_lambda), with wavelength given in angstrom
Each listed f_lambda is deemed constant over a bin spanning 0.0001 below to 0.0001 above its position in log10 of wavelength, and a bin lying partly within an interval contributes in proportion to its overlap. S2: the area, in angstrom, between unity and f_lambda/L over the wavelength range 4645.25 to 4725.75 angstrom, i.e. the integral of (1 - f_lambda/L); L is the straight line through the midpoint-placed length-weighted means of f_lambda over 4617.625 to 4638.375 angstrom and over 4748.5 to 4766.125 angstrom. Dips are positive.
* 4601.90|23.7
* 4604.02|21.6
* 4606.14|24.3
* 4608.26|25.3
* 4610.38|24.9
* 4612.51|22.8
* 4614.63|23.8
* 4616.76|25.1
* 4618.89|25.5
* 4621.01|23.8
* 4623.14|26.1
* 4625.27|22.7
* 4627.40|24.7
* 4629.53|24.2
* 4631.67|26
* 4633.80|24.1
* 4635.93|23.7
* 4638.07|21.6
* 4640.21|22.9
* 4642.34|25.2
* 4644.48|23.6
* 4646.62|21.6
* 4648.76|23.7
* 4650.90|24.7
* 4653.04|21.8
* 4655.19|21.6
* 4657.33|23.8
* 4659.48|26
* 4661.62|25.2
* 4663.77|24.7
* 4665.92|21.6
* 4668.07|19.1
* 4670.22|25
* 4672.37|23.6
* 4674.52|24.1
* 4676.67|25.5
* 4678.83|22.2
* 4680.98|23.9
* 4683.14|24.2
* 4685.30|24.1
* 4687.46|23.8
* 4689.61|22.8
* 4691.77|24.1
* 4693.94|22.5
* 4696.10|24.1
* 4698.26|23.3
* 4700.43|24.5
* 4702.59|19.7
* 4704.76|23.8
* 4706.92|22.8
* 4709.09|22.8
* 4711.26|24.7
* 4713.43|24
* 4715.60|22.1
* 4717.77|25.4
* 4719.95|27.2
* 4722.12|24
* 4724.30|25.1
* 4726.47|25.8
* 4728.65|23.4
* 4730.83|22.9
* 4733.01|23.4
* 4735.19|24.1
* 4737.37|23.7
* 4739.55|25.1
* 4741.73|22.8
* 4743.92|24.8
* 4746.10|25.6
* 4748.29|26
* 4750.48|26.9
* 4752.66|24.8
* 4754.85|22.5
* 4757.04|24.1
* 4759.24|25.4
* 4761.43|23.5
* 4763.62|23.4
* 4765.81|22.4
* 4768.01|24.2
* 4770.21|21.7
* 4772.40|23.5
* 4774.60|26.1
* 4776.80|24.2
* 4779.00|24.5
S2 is 2.4 angstrom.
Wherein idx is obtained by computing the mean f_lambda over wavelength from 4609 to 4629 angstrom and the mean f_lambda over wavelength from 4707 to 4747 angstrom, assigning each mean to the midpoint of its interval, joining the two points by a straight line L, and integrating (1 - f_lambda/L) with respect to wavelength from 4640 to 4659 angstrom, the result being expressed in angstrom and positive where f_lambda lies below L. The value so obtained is 0.8 angstrom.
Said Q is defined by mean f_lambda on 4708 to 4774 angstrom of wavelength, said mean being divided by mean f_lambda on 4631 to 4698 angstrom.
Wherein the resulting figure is 1.0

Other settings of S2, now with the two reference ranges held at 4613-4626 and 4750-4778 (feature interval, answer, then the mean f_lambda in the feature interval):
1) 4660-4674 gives 0.6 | 23.4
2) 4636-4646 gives 0.5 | 23.3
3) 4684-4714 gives 1.1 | 23.4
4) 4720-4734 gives -0.1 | 24.3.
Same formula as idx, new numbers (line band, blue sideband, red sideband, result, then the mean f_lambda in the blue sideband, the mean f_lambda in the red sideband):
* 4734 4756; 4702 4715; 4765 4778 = -1.11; 23.1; 23.7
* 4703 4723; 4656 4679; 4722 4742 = 0.04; 23.7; 24.1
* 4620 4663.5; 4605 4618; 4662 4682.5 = 0.01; 24.4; 23.4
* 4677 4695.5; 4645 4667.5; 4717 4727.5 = 0.60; 23.4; 25.5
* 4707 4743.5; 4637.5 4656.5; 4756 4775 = -1.01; 23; 23.7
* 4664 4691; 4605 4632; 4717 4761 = 1.30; 24.5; 24.6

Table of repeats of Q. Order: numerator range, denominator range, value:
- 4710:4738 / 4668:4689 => 1.02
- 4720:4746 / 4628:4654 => 1.03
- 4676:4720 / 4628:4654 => 1.00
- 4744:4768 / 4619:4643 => 1.01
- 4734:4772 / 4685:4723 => 1.02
